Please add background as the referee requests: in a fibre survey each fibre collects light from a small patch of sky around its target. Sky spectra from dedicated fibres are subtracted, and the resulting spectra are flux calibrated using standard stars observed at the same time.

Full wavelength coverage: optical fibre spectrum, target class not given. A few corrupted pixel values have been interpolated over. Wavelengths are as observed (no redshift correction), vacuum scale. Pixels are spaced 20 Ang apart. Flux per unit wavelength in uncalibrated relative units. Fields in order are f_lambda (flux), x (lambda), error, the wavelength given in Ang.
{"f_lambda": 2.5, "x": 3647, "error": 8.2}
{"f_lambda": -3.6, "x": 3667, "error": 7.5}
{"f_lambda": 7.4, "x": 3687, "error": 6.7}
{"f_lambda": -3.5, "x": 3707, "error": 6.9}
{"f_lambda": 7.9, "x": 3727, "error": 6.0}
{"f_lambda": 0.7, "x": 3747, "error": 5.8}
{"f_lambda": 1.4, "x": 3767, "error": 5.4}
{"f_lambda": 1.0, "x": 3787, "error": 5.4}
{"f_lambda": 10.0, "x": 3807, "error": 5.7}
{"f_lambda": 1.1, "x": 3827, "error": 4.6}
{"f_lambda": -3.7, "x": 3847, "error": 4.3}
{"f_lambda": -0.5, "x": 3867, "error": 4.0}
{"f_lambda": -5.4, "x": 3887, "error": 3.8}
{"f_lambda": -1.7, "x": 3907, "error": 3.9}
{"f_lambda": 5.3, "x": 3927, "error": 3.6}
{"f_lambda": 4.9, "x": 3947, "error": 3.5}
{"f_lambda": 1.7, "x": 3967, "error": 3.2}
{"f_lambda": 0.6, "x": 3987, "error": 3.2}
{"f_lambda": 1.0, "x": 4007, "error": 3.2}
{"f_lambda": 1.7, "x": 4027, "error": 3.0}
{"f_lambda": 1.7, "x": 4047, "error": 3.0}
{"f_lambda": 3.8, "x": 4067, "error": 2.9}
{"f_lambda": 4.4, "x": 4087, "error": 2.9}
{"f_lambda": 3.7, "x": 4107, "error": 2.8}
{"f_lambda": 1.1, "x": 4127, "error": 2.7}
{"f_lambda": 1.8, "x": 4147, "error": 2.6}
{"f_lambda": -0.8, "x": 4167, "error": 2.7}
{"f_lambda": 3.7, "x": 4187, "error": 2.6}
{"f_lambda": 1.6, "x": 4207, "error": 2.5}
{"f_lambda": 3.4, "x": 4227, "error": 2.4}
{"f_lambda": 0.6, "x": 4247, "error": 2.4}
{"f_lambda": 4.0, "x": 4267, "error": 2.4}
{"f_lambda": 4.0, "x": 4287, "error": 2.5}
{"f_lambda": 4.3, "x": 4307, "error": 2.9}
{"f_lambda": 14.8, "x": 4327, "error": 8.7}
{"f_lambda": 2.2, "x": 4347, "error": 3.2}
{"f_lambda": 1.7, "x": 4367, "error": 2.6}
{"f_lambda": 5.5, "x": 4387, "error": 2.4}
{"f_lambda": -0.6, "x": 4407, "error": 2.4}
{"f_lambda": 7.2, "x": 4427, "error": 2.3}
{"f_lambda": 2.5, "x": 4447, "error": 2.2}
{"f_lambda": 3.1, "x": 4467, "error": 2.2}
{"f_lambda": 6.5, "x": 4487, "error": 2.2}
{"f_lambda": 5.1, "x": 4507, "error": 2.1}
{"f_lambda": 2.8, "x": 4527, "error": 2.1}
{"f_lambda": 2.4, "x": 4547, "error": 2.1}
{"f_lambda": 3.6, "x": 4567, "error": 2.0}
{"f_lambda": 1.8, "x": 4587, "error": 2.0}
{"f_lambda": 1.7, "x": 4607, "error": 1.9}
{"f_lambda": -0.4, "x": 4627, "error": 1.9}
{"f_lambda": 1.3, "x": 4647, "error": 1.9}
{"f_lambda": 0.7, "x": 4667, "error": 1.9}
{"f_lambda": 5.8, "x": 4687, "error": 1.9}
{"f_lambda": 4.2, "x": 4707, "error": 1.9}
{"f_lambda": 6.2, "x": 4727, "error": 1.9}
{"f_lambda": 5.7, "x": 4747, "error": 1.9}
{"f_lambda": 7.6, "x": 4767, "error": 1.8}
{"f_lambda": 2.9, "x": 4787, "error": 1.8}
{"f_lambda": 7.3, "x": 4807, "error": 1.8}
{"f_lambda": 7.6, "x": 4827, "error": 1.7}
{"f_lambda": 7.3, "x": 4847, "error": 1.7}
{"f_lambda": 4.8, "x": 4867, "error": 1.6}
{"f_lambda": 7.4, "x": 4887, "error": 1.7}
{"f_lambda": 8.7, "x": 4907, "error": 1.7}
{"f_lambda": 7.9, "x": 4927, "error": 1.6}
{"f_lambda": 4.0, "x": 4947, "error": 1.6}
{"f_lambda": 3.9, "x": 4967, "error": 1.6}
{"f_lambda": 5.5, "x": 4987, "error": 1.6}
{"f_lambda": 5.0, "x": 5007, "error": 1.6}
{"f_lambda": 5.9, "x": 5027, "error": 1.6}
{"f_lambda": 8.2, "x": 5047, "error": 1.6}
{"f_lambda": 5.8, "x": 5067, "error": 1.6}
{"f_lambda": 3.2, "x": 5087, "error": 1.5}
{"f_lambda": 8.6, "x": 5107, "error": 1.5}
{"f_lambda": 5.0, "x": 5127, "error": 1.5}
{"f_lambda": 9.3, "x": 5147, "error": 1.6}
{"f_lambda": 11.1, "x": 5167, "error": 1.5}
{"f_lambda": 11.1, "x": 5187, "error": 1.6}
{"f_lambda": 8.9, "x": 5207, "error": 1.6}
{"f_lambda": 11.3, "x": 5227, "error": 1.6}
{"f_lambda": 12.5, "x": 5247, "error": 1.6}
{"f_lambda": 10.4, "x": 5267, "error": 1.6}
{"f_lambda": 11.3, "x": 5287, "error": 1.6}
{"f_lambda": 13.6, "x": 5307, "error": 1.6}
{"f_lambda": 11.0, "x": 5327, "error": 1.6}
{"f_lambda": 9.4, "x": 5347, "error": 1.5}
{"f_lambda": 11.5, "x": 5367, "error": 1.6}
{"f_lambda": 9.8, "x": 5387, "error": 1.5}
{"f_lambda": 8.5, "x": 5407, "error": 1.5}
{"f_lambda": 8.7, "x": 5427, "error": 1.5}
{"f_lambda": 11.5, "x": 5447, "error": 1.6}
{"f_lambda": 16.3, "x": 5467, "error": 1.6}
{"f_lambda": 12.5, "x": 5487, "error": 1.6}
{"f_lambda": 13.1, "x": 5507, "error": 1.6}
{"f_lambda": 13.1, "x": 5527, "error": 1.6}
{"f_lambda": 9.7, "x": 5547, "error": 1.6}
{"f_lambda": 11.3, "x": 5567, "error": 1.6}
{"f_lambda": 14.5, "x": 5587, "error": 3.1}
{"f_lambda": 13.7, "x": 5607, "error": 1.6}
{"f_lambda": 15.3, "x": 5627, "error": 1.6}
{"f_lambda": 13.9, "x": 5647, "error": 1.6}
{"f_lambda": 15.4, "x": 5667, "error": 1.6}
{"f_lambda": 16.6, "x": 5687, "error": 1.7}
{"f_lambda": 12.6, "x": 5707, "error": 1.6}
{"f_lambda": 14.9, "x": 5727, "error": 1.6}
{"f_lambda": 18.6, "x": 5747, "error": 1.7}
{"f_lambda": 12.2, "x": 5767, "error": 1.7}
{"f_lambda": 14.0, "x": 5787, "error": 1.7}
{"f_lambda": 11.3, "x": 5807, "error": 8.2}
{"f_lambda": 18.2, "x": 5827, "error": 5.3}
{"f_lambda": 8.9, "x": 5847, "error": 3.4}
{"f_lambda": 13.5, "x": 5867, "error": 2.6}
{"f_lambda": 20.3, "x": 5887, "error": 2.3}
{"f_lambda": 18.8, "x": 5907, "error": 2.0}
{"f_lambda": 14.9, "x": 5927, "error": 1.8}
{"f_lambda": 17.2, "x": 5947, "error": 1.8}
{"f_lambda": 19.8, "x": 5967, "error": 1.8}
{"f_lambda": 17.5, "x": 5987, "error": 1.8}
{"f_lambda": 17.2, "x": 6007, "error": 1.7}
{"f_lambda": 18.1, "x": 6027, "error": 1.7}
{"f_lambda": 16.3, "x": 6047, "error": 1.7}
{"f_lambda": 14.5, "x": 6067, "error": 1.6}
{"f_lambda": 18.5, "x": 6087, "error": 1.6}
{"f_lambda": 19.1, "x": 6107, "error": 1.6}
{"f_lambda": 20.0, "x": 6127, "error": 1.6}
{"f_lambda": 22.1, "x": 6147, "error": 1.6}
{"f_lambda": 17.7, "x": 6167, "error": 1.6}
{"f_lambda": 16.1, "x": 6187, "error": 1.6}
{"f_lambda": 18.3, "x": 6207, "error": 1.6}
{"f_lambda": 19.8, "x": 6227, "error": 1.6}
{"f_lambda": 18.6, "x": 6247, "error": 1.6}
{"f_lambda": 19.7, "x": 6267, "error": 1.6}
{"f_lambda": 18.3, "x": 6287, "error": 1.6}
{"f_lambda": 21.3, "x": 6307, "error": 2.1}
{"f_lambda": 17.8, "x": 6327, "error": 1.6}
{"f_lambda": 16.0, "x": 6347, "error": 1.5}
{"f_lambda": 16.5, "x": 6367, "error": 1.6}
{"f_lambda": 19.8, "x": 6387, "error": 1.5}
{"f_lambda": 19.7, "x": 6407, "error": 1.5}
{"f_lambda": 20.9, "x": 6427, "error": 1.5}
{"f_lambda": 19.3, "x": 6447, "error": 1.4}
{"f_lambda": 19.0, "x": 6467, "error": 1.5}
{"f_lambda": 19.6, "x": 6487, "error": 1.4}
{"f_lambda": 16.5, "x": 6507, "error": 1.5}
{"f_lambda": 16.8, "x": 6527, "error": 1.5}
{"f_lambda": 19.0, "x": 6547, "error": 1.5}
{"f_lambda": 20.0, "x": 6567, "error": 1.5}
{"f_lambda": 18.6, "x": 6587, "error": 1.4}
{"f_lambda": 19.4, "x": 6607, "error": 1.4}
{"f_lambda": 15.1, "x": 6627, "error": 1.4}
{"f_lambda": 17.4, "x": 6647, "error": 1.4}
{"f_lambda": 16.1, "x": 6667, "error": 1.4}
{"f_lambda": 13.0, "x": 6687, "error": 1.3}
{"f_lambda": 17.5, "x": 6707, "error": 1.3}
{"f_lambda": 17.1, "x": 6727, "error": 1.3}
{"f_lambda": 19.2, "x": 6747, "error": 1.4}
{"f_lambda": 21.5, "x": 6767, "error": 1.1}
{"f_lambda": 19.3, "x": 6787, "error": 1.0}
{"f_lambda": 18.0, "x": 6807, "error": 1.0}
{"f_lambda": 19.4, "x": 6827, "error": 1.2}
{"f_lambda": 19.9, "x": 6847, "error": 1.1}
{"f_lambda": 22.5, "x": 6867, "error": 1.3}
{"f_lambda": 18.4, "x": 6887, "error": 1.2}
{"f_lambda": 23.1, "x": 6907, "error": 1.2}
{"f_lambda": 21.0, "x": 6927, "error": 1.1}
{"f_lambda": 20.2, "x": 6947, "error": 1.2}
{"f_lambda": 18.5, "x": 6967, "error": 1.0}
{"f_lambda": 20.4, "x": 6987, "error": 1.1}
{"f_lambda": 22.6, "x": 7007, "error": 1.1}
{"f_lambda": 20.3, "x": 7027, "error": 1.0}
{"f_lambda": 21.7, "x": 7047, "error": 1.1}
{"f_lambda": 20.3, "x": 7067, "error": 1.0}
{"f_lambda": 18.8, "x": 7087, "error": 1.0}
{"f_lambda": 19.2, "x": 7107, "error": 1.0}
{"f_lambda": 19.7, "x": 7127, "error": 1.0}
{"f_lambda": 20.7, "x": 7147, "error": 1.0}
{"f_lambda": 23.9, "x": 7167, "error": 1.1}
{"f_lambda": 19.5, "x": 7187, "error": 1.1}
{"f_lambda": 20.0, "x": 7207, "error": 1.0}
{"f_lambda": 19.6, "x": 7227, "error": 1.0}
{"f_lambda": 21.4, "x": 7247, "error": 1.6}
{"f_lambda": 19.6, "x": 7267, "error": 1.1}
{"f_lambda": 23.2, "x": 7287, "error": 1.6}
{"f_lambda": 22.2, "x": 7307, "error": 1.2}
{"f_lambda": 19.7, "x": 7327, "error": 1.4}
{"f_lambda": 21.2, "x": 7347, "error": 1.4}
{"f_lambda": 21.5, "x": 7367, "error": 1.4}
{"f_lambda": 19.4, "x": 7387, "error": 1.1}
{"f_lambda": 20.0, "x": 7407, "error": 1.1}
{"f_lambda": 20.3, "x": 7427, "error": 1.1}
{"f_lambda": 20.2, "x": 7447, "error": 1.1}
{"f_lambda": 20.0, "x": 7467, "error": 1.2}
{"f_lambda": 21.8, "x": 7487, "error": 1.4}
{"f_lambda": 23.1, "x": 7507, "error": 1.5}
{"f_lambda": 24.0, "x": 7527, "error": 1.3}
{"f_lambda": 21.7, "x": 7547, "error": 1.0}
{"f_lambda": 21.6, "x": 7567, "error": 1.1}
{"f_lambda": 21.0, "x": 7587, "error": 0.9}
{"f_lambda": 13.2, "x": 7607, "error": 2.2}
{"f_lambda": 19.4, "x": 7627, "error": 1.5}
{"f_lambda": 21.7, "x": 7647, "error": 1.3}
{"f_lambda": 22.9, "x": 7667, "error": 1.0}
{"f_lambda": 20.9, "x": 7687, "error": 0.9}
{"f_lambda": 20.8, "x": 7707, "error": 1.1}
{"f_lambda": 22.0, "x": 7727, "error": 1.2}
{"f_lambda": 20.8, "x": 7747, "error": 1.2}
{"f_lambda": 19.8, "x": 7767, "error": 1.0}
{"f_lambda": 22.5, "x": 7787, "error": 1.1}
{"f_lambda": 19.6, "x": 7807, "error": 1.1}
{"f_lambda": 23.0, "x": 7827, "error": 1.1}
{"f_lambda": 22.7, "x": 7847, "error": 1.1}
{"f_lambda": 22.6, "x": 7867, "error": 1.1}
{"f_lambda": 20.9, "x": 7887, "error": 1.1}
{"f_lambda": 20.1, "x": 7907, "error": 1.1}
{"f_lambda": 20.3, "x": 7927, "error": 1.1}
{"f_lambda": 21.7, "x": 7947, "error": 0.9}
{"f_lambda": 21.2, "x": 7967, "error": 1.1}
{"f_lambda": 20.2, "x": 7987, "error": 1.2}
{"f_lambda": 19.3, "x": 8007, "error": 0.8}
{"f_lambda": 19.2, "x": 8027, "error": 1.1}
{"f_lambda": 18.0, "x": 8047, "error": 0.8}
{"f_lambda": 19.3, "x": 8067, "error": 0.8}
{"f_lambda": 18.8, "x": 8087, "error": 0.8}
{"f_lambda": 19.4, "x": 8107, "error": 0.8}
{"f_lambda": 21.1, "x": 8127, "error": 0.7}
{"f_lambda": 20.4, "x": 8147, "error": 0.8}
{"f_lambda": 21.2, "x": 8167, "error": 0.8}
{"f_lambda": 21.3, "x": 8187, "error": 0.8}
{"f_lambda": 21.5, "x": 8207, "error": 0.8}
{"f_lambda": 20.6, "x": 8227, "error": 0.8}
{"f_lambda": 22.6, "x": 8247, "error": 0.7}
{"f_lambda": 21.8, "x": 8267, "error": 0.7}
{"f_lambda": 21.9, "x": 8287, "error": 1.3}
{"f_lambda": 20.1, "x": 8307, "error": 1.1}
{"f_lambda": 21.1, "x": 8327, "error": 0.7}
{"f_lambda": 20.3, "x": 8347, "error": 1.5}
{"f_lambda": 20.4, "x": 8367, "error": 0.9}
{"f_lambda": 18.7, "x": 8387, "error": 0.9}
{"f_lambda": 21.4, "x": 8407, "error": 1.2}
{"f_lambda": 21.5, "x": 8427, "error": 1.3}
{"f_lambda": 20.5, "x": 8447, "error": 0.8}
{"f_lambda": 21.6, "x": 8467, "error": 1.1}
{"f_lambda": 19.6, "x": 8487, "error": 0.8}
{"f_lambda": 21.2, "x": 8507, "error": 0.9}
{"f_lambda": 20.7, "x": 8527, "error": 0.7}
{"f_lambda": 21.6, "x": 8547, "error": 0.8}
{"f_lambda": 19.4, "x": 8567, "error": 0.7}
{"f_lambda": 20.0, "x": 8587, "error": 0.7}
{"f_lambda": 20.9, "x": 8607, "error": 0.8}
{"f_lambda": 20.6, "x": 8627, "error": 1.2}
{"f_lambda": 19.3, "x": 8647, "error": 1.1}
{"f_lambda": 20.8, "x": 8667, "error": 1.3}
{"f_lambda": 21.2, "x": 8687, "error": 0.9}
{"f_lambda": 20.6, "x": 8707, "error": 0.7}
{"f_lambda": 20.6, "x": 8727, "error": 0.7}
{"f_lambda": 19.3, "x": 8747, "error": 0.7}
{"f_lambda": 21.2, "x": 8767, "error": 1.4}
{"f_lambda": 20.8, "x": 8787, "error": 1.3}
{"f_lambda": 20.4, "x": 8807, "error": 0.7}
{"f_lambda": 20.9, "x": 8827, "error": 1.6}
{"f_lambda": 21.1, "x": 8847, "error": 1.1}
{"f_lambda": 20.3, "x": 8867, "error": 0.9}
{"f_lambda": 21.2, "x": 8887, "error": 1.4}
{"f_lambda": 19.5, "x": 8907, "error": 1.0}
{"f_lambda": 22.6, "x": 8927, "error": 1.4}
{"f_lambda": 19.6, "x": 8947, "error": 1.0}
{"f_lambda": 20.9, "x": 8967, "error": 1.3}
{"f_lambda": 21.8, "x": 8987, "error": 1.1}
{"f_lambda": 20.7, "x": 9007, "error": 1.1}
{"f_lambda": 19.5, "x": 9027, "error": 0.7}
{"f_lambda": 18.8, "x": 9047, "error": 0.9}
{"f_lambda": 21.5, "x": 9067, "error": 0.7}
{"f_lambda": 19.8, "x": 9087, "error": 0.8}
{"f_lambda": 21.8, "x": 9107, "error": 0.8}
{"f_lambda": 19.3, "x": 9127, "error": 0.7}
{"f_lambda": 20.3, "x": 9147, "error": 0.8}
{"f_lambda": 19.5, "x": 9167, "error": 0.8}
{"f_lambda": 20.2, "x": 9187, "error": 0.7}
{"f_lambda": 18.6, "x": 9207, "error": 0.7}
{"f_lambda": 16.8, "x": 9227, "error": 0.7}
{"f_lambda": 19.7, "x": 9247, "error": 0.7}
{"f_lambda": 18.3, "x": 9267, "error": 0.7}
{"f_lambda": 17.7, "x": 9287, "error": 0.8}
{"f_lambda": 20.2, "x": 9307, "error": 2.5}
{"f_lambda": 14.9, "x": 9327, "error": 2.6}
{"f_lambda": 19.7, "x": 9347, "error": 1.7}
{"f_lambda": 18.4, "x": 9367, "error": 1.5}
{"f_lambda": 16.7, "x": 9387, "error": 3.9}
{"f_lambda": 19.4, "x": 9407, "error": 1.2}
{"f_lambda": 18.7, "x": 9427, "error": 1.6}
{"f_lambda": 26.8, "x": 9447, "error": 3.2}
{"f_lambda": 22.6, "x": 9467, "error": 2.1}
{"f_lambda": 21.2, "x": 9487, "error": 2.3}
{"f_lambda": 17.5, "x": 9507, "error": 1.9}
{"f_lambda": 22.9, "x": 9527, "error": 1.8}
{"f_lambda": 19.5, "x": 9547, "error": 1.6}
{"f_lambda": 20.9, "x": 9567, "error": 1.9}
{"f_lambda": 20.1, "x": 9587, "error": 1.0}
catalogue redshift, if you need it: 0.29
